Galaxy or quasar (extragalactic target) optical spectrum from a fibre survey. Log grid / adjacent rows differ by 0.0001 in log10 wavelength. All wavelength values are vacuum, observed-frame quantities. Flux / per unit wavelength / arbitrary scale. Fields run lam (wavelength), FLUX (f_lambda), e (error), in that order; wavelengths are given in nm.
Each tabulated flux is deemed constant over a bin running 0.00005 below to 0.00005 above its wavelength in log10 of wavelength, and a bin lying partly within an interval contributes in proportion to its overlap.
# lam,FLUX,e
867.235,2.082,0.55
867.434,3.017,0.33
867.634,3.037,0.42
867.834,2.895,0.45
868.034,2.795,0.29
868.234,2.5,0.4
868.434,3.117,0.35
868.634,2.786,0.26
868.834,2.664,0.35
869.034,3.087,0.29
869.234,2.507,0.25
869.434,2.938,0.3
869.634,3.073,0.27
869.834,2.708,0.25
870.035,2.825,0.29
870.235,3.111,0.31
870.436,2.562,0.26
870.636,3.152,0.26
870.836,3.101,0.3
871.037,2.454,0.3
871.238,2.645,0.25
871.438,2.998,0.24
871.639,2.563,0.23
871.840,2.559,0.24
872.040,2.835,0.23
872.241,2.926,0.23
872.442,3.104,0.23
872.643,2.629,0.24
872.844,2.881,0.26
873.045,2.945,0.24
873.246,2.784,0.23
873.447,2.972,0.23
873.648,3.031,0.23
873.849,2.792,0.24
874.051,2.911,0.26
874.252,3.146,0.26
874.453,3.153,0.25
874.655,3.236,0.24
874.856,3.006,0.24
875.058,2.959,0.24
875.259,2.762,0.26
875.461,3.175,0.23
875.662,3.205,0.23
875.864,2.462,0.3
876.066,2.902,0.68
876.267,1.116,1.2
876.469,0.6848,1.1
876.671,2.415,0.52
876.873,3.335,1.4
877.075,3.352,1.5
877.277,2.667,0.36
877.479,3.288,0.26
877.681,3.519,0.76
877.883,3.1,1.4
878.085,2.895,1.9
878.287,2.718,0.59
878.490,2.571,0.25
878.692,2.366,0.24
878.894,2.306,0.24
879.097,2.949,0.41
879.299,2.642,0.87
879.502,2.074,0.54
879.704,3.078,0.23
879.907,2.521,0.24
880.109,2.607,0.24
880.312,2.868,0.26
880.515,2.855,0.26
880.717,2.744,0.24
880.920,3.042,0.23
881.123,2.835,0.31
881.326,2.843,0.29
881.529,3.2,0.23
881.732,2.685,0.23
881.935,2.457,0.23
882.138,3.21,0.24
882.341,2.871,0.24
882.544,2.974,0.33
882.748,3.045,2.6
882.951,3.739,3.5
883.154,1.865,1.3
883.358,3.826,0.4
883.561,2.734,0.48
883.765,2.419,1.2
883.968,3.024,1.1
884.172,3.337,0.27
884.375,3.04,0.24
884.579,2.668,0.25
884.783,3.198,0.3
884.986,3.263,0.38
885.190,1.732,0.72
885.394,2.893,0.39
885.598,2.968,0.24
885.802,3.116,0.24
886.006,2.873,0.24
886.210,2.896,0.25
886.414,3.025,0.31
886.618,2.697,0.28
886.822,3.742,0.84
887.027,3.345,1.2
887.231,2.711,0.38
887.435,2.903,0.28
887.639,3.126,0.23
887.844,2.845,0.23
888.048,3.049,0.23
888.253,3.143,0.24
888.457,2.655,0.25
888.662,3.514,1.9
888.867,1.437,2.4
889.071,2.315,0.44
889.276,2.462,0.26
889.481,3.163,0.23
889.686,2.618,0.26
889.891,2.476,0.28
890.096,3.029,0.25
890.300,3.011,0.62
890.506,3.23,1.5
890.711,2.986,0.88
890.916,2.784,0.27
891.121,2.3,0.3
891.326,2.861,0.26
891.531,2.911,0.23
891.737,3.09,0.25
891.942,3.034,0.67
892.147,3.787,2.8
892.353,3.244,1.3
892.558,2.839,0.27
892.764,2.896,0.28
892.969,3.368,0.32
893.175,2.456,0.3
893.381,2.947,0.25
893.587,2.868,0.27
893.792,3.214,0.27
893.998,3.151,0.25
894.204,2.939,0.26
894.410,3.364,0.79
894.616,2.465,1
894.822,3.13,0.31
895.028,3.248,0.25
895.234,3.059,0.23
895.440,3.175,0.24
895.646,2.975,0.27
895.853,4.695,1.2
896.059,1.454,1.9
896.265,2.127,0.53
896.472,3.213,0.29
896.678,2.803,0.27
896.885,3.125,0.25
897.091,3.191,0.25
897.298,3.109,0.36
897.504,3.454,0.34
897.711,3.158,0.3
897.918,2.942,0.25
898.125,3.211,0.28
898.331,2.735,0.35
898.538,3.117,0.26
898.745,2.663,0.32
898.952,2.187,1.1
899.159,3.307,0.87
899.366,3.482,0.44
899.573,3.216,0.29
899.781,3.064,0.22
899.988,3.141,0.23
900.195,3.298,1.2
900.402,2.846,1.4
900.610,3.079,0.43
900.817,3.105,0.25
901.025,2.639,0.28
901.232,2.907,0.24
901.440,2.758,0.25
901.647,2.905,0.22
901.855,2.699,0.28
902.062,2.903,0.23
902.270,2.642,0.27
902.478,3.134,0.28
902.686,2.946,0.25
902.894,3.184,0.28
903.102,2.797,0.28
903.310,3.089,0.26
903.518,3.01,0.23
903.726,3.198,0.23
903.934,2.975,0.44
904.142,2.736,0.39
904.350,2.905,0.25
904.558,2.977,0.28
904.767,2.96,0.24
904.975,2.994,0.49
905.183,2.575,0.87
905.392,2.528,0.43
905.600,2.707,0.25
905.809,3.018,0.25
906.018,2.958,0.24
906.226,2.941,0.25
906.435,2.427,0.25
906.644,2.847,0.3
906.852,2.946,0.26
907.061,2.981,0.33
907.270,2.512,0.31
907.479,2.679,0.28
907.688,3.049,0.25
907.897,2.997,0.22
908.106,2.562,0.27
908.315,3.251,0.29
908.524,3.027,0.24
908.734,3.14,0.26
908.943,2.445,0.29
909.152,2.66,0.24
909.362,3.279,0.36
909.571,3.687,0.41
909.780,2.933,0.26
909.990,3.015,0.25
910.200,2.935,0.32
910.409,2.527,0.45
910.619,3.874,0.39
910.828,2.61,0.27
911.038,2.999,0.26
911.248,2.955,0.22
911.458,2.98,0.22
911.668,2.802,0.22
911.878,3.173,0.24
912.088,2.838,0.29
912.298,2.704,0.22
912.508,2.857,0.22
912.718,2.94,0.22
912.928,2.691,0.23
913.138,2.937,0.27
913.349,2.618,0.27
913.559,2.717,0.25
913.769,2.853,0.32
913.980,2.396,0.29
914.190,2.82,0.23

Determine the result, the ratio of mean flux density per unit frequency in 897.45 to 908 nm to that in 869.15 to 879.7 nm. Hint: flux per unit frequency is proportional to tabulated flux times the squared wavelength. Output 1.1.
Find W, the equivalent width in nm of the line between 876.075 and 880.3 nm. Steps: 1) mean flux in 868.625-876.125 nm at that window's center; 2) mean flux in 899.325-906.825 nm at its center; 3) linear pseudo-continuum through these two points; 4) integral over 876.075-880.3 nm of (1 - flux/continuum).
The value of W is 0.39 nm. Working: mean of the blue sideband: 2.88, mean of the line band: 2.62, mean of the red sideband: 2.93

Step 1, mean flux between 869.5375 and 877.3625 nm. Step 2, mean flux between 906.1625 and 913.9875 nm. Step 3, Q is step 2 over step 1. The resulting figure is 1.03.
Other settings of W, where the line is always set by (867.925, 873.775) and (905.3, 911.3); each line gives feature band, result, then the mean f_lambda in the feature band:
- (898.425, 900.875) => -0.121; 3.04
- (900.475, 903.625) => -0.020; 2.92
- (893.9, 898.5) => -0.231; 3.03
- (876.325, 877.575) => 0.123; 2.57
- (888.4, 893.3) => 0.039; 2.85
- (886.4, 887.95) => -0.097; 3.05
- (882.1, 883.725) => -0.080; 3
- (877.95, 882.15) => 0.186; 2.73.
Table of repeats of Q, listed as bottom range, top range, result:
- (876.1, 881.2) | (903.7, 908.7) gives 1.07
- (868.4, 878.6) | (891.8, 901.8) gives 1.07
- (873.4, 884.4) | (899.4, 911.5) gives 1.04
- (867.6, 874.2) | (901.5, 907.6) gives 1.01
